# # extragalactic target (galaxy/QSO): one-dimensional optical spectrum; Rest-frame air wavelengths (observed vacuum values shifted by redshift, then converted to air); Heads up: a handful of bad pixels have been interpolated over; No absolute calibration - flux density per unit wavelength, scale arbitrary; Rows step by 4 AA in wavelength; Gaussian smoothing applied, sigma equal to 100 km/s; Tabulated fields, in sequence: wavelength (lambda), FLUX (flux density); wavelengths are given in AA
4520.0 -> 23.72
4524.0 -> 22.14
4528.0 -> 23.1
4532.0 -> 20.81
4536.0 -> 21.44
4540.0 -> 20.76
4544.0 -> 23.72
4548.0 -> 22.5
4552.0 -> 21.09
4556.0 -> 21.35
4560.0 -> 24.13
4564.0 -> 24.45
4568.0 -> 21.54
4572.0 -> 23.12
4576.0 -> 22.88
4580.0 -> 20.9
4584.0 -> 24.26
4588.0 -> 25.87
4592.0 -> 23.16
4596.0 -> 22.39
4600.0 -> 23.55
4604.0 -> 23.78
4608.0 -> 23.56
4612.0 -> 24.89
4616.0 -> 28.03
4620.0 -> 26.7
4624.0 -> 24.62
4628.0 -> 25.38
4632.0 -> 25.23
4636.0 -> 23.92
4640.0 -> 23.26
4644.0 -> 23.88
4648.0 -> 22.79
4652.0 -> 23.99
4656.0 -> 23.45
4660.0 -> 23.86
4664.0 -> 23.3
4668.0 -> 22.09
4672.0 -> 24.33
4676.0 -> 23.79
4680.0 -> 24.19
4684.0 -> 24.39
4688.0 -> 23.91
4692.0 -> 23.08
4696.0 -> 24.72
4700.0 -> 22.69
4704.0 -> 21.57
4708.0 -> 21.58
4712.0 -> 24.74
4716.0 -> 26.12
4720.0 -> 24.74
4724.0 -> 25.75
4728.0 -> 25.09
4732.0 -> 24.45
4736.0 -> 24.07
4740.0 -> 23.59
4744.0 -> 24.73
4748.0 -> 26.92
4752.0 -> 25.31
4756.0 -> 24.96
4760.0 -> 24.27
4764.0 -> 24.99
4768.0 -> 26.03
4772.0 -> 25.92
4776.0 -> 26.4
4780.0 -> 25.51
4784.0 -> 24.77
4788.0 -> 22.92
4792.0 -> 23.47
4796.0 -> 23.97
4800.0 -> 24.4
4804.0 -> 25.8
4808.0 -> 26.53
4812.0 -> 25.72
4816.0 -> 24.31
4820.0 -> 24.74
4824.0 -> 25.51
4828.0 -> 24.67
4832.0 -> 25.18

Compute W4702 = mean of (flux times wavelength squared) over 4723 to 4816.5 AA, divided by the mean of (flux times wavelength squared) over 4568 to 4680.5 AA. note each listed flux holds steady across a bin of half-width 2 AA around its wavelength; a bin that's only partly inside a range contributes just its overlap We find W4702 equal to 1.11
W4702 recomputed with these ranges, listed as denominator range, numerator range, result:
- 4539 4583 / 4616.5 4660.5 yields 1.12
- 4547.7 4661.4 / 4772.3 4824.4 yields 1.14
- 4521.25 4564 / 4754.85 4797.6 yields 1.23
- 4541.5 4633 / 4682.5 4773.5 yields 1.10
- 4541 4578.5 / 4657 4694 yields 1.10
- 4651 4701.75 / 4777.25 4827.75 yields 1.11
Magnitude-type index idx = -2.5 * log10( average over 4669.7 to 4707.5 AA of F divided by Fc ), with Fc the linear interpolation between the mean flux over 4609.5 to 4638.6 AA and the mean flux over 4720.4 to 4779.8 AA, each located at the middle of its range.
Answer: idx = 0.08 mag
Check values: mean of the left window 25.5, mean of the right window 25.2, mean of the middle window 23.5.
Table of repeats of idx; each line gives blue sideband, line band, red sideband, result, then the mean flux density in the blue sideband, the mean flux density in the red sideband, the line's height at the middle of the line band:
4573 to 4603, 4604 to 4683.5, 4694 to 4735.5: -0.03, 23.3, 24.1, 23.7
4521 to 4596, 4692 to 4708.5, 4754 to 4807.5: 0.06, 22.6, 24.9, 24.1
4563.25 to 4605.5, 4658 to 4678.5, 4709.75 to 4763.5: 0.03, 23.2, 25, 24.2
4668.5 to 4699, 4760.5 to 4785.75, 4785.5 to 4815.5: -0.05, 23.9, 24.7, 24.5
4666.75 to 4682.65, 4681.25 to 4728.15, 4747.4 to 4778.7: 0.02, 23.7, 25.5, 24.3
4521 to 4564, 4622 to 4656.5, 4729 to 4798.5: -0.03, 22.3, 24.8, 23.4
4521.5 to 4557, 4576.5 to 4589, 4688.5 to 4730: -0.04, 21.9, 24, 22.5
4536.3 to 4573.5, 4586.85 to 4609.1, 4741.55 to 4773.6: -0.03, 22.5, 25.4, 23.1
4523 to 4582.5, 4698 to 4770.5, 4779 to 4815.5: -0.02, 22.3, 24.7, 24.1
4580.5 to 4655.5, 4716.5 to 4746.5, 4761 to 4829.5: 0.00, 24.3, 25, 24.8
